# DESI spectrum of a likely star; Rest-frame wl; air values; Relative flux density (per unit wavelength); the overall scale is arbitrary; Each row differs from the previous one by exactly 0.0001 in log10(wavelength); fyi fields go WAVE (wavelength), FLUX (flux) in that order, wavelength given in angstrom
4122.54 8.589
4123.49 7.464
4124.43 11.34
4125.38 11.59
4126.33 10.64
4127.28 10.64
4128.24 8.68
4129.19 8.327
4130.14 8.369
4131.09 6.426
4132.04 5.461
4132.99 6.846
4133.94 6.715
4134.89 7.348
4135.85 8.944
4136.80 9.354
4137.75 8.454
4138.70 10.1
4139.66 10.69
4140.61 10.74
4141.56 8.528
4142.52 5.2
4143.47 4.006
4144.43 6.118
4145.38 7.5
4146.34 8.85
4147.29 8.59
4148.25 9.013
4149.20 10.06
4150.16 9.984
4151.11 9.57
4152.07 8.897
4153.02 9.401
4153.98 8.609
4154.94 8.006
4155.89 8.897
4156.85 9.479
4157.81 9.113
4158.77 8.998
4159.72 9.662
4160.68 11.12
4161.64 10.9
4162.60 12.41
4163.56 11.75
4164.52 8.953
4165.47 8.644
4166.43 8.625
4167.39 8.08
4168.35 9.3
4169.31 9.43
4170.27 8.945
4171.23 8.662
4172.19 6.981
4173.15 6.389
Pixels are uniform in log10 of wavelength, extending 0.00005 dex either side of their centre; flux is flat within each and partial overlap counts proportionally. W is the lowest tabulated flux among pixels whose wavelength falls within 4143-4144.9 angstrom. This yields 4.006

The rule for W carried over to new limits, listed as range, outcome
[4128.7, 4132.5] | 5.461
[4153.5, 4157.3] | 8.006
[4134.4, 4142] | 7.348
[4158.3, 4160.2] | 8.998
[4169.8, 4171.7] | 8.662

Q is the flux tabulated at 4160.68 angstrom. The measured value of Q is 11.12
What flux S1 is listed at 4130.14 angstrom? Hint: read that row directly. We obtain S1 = 8.369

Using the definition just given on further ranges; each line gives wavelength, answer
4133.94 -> 6.715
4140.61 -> 10.74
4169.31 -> 9.43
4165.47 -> 8.644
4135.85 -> 8.944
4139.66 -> 10.69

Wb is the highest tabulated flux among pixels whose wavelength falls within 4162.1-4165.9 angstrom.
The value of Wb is 12.41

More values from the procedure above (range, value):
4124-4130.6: 11.59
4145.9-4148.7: 9.013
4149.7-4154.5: 9.984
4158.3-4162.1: 11.12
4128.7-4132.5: 8.369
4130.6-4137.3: 9.354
